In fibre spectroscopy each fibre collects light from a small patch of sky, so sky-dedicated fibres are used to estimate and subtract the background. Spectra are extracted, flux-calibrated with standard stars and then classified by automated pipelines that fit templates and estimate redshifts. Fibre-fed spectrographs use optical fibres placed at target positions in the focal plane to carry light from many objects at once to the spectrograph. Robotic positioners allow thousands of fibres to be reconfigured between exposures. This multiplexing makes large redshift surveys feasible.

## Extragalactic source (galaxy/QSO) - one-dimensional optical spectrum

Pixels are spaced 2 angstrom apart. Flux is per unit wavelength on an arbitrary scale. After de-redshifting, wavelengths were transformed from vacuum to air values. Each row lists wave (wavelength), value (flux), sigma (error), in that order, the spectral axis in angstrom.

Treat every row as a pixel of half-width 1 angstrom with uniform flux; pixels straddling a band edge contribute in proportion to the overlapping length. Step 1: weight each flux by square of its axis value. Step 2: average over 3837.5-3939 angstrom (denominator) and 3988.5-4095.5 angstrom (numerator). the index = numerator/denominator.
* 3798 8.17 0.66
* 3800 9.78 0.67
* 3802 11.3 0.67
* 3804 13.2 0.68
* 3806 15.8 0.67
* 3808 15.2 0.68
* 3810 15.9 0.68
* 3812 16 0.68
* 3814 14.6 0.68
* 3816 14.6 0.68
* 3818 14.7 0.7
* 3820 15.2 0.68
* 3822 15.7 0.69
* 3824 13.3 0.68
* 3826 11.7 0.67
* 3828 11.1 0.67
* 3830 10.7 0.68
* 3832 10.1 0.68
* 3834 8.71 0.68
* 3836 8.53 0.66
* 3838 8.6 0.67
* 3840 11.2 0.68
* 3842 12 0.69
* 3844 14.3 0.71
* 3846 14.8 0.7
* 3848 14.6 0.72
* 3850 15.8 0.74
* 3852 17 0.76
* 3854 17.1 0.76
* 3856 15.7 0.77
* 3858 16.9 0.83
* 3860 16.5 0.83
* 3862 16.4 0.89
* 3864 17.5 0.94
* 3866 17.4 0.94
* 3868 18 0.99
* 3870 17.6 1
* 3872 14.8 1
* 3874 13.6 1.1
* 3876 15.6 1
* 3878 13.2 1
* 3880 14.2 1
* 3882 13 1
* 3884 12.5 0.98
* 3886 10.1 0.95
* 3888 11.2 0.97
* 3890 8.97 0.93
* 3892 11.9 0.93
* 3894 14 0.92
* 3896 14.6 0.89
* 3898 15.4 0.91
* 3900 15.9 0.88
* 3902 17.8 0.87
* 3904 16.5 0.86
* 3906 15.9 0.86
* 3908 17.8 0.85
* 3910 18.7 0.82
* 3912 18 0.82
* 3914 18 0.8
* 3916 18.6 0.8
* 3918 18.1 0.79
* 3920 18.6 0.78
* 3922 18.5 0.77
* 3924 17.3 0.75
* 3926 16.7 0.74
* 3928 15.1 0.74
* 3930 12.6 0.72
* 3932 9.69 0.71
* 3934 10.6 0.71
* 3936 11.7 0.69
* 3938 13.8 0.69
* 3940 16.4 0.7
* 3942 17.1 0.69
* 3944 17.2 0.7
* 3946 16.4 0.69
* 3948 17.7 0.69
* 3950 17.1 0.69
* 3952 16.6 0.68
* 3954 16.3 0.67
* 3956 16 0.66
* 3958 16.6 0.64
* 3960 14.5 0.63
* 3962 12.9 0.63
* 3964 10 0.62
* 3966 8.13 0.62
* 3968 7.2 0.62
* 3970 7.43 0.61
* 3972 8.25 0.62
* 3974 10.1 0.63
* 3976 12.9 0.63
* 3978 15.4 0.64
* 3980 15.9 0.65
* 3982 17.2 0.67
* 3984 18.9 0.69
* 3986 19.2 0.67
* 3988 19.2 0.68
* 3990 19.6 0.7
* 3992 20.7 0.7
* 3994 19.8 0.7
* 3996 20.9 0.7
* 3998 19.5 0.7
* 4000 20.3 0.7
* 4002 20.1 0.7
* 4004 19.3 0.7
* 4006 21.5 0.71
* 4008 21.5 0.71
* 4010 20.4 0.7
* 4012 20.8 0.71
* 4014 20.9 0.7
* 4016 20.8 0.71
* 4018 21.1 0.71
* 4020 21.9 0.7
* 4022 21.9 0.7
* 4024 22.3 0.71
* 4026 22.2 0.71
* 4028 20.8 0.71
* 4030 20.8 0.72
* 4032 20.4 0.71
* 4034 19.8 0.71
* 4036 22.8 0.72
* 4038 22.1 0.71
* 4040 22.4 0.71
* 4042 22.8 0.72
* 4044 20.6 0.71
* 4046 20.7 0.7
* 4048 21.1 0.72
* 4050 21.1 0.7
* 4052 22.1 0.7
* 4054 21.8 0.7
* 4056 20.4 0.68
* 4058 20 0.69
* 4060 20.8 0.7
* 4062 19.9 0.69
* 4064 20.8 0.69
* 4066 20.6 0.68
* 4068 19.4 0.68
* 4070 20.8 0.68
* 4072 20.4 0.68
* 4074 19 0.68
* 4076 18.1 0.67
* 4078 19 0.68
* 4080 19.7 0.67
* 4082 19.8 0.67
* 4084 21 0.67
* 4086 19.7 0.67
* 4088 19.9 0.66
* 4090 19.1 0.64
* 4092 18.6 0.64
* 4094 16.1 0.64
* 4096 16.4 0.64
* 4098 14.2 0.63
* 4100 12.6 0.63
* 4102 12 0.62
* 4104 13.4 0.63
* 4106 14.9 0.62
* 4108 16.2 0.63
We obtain 1.5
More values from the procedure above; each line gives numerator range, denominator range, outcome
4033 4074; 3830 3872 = 1.62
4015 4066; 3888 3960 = 1.43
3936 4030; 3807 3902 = 1.32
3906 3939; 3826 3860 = 1.27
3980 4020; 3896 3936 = 1.30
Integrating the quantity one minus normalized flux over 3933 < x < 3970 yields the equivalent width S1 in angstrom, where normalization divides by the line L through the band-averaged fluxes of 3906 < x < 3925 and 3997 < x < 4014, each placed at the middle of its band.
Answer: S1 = 9.6 angstrom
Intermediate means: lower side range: 18.1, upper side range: 20.5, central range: 14.1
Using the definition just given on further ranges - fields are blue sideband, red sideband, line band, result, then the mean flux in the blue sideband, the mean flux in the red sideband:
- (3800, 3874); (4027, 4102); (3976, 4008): -1.84 angstrom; 14.2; 19.8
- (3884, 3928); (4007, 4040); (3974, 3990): 2.22 angstrom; 15.7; 21.3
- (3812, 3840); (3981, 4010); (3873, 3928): 1.00 angstrom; 12.2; 19.9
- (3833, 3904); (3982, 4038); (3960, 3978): 8.20 angstrom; 14.2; 20.6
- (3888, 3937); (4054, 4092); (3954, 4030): 1.04 angstrom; 15.4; 19.9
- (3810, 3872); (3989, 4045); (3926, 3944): 4.13 angstrom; 14.2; 21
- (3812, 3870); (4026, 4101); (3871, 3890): 2.78 angstrom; 14.1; 19.9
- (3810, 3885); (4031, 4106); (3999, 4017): -2.67 angstrom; 14.2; 19.4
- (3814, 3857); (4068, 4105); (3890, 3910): -1.39 angstrom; 13.2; 17.8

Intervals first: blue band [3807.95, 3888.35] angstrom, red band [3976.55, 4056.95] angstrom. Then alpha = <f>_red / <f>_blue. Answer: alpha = 1.5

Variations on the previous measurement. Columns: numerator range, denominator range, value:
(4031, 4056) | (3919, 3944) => 1.43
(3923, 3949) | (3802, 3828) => 1.03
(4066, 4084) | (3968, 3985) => 1.52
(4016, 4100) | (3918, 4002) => 1.31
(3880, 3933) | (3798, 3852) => 1.17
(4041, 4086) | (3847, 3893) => 1.38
